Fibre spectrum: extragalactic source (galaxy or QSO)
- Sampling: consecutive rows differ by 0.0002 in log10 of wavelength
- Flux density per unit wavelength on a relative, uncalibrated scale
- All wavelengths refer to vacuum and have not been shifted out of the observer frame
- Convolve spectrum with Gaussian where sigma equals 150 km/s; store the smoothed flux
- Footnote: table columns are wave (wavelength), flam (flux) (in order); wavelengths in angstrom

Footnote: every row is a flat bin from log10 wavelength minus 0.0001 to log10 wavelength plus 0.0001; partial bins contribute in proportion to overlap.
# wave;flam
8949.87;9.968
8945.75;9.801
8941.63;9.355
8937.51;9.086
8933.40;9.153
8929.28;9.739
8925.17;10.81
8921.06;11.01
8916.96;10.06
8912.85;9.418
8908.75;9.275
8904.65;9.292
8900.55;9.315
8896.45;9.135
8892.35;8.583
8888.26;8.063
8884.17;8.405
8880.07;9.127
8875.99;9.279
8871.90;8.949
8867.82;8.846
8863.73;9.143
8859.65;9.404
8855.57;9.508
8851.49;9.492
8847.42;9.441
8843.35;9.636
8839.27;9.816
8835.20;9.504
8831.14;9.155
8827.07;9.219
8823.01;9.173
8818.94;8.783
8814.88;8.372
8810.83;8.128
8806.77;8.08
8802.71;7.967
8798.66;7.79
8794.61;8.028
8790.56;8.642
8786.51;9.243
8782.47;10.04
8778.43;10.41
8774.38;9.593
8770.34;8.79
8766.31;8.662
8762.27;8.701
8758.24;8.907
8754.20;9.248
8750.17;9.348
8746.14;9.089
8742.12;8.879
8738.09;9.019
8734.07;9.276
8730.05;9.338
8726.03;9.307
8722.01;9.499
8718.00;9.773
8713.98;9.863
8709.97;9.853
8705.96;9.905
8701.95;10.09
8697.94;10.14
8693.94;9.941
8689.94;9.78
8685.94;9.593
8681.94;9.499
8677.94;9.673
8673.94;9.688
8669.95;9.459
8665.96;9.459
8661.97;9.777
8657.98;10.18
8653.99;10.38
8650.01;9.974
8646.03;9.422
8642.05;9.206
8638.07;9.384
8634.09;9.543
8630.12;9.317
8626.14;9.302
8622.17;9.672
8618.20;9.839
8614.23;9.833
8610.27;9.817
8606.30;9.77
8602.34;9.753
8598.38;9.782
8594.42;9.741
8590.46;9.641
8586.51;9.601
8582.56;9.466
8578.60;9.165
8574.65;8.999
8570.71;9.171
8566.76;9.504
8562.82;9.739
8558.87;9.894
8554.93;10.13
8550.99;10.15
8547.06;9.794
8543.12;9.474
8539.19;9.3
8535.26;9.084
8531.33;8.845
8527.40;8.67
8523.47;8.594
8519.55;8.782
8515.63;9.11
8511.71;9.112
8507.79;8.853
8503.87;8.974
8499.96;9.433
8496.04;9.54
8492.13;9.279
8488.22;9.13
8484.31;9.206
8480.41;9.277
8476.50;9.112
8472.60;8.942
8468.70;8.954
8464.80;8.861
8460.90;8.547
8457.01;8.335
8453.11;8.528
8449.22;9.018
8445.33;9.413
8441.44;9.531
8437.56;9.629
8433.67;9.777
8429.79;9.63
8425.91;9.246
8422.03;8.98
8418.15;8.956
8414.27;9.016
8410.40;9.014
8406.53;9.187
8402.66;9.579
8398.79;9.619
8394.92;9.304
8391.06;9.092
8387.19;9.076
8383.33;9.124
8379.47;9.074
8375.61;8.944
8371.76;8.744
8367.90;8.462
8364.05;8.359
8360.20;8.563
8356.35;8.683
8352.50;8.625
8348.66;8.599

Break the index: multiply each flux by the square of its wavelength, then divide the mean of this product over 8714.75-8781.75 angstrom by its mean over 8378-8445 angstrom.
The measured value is 1.1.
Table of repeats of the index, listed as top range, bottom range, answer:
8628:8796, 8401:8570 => 1.08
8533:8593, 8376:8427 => 1.08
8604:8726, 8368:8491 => 1.13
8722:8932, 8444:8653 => 1.05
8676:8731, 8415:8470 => 1.14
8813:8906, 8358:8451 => 1.11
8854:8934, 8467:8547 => 1.12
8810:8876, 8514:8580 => 1.05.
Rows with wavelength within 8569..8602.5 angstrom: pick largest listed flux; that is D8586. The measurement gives 9.782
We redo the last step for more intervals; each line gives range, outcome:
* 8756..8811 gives 10.41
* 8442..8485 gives 9.413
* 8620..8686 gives 10.38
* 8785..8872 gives 9.816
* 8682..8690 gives 9.78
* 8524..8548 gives 9.794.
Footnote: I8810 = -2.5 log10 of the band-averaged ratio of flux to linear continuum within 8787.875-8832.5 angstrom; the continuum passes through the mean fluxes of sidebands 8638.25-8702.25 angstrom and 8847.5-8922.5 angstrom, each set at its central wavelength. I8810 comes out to 0.11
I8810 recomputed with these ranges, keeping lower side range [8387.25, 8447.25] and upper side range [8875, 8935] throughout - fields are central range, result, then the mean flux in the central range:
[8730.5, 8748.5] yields 0.03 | 9.1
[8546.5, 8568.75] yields -0.06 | 9.87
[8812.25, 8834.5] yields 0.05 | 8.96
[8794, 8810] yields 0.18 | 7.97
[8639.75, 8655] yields -0.04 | 9.7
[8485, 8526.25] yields 0.03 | 9.08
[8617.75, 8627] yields -0.03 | 9.6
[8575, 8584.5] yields 0.01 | 9.25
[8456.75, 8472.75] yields 0.07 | 8.75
